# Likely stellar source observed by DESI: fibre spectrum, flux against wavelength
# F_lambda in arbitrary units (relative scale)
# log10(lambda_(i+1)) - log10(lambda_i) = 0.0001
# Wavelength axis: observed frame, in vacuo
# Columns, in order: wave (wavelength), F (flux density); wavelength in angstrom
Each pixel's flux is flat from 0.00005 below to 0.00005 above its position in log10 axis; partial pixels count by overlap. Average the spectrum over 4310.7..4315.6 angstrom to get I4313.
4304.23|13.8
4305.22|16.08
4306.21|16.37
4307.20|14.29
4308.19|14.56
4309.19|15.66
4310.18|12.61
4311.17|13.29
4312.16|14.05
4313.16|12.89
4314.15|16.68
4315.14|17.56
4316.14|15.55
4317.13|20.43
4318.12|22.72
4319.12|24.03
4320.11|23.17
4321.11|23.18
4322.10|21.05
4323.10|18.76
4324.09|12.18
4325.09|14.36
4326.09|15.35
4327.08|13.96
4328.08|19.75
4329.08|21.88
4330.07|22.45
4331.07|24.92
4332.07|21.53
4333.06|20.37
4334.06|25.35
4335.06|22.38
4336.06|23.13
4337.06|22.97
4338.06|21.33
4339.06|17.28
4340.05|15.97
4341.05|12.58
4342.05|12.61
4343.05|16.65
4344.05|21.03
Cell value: 14.9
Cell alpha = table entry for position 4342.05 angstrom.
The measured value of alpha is 12.61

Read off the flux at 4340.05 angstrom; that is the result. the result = 15.97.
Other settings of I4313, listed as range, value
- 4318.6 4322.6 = 22.8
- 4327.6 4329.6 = 20.9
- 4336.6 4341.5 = 18.1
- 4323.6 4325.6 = 13.2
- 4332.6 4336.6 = 22.8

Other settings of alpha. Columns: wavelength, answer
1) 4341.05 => 12.58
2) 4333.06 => 20.37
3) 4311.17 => 13.29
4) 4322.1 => 21.05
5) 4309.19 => 15.66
